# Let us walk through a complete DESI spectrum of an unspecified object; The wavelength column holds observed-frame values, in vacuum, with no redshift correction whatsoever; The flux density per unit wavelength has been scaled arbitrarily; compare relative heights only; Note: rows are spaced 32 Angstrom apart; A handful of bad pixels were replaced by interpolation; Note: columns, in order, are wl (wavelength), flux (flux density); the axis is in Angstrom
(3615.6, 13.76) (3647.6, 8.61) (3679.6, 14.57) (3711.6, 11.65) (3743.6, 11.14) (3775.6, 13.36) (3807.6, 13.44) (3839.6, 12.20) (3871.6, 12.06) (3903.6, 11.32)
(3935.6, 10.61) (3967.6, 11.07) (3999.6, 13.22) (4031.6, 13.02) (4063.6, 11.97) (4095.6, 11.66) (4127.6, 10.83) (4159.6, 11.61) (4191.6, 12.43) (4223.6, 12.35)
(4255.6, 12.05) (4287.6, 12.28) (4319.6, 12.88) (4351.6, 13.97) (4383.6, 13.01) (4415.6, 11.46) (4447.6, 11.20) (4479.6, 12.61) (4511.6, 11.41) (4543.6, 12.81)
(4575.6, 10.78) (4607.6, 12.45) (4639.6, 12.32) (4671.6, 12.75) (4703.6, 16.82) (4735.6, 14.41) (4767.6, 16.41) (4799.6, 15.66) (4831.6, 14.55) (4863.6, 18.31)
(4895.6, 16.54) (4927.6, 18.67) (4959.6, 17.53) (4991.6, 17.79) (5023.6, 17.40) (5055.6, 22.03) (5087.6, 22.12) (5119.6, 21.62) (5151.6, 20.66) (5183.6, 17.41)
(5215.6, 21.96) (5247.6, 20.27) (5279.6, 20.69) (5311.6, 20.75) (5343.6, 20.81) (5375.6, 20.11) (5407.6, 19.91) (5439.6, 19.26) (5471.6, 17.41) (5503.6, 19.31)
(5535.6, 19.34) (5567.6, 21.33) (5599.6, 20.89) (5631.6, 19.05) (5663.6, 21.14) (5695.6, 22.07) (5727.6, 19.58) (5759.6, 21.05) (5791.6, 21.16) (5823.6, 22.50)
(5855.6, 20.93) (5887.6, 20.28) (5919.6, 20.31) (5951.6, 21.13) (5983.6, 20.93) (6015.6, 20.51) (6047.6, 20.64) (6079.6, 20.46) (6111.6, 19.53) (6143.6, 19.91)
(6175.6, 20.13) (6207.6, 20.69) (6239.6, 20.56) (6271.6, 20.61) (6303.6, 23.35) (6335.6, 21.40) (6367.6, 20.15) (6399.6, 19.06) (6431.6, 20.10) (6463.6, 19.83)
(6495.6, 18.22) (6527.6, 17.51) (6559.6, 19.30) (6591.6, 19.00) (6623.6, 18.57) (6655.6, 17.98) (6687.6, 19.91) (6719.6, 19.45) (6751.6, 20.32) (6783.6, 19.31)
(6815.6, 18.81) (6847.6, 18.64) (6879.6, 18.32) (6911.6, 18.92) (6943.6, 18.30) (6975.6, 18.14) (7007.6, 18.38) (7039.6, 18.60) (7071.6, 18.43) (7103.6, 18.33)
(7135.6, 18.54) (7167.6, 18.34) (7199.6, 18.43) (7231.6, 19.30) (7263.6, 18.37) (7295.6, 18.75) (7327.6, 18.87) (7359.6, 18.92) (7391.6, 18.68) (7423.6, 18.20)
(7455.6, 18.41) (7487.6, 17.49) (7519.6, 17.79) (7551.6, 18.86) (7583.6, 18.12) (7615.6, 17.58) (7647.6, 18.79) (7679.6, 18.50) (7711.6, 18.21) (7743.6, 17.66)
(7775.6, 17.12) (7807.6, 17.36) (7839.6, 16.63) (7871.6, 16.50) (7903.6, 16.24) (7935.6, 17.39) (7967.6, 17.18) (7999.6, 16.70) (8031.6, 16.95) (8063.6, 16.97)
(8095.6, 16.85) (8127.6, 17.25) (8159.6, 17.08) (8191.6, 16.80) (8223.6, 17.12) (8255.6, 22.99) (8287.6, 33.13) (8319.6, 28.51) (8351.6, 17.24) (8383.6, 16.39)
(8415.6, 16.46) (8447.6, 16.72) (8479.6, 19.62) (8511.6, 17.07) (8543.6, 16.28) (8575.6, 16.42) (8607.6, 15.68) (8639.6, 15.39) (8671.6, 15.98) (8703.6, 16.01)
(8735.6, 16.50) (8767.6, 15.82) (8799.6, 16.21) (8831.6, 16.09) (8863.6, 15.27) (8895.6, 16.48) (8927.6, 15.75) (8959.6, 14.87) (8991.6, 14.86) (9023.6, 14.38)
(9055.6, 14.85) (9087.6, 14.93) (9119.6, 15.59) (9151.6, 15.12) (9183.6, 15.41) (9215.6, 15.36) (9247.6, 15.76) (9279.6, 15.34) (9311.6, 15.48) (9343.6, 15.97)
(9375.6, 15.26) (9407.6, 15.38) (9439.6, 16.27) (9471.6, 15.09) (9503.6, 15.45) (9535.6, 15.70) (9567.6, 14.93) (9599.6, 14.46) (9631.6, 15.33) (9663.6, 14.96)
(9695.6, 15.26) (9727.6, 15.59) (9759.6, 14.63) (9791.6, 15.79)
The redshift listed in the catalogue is 0.262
